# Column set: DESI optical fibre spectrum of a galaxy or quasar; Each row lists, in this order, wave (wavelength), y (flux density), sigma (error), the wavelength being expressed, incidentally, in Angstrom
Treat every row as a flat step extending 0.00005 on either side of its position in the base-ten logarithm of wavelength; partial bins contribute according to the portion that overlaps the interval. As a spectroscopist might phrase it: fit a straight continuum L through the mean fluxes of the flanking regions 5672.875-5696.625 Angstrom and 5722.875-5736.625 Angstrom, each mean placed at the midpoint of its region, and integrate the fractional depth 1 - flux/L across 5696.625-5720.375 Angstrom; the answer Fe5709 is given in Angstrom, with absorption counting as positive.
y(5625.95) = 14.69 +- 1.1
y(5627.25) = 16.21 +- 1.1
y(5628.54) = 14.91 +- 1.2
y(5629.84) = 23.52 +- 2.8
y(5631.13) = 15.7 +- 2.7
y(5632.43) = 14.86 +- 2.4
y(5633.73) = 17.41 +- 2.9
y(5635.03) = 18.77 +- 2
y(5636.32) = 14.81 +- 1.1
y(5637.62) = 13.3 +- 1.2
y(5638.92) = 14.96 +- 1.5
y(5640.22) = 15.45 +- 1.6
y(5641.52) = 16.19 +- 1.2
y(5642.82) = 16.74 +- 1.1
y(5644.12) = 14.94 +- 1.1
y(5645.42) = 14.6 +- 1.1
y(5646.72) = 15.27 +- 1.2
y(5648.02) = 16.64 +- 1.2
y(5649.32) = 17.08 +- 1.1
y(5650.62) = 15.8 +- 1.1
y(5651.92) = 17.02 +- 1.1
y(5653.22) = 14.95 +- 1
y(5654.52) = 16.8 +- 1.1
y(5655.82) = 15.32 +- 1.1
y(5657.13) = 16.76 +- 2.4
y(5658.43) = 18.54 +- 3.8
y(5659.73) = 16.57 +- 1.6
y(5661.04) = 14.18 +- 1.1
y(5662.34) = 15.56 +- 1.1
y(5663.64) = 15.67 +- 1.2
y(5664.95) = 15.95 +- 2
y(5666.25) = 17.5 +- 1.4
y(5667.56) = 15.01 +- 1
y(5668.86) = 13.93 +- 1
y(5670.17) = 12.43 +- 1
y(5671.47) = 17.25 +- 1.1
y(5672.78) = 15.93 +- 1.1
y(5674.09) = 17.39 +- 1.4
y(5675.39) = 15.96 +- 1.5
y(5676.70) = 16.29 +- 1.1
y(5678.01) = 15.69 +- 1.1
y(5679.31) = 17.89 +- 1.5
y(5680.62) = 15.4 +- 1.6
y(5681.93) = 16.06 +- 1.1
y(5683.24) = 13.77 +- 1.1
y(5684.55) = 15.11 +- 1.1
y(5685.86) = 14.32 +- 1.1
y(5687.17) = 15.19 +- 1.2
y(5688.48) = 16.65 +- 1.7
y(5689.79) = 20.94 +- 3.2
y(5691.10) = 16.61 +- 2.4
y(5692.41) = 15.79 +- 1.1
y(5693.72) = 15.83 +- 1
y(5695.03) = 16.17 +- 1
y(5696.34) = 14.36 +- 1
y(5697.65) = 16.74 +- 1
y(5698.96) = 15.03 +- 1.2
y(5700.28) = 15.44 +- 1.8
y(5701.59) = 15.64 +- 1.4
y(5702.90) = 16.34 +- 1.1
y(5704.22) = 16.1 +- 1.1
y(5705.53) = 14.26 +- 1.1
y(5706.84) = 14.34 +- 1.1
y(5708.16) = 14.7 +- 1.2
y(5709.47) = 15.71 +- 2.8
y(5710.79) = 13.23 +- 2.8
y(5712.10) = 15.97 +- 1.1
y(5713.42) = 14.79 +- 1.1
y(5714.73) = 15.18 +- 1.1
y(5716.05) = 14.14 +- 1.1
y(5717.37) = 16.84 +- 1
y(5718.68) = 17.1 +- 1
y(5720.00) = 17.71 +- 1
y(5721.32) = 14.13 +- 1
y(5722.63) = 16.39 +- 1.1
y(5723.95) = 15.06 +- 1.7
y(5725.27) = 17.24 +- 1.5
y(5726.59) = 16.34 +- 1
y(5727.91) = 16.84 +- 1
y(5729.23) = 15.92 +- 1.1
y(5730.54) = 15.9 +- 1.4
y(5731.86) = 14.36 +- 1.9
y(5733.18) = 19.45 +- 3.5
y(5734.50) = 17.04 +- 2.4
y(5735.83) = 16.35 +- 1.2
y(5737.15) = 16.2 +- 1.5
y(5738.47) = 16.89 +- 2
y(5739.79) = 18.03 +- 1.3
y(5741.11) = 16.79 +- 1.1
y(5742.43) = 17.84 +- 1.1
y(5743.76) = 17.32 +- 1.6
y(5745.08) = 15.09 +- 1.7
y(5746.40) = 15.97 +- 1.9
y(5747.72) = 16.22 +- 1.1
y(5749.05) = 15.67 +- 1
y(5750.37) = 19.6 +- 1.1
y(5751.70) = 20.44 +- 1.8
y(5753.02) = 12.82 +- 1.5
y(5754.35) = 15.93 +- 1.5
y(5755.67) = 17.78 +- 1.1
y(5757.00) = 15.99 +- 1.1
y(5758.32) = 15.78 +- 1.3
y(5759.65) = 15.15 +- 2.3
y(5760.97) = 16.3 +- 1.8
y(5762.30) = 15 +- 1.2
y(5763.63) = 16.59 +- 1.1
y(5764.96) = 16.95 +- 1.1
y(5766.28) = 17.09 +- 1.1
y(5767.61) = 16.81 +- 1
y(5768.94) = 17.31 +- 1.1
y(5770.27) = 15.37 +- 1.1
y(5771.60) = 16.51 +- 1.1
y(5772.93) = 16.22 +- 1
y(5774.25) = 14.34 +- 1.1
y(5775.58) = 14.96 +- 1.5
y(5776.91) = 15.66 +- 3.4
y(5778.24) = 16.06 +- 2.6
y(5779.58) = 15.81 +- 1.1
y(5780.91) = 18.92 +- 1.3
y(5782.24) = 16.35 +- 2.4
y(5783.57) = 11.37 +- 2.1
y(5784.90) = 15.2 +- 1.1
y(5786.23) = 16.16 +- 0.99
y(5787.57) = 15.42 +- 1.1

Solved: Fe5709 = 1.2 Angstrom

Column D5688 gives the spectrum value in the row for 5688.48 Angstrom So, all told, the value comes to 16.65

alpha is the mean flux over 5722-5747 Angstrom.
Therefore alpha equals 16.6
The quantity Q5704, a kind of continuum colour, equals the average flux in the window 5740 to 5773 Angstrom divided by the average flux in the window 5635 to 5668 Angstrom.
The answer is 1.04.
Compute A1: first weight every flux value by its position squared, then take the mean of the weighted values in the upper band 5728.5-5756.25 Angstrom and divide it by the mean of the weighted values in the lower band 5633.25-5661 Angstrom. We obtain 1.1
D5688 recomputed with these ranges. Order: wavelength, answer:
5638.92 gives 14.96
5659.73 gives 16.57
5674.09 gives 17.39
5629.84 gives 23.52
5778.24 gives 16.06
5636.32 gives 14.81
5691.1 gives 16.61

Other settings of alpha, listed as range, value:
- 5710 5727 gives 15.7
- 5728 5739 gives 16.5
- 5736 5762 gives 16.6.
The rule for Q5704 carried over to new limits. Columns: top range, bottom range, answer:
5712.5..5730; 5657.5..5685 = 1.01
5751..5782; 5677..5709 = 1.03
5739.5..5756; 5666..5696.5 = 1.06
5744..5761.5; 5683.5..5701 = 1.03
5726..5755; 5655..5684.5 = 1.05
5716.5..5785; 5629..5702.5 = 1.02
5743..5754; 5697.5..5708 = 1.08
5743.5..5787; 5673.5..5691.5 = 0.99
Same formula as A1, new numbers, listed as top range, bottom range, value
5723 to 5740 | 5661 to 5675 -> 1.08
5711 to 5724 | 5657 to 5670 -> 1.01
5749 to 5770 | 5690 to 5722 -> 1.08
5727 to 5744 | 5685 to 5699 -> 1.05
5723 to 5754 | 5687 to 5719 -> 1.07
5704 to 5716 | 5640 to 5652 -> 0.95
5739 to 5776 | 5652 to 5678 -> 1.07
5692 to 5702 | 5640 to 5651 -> 1.00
